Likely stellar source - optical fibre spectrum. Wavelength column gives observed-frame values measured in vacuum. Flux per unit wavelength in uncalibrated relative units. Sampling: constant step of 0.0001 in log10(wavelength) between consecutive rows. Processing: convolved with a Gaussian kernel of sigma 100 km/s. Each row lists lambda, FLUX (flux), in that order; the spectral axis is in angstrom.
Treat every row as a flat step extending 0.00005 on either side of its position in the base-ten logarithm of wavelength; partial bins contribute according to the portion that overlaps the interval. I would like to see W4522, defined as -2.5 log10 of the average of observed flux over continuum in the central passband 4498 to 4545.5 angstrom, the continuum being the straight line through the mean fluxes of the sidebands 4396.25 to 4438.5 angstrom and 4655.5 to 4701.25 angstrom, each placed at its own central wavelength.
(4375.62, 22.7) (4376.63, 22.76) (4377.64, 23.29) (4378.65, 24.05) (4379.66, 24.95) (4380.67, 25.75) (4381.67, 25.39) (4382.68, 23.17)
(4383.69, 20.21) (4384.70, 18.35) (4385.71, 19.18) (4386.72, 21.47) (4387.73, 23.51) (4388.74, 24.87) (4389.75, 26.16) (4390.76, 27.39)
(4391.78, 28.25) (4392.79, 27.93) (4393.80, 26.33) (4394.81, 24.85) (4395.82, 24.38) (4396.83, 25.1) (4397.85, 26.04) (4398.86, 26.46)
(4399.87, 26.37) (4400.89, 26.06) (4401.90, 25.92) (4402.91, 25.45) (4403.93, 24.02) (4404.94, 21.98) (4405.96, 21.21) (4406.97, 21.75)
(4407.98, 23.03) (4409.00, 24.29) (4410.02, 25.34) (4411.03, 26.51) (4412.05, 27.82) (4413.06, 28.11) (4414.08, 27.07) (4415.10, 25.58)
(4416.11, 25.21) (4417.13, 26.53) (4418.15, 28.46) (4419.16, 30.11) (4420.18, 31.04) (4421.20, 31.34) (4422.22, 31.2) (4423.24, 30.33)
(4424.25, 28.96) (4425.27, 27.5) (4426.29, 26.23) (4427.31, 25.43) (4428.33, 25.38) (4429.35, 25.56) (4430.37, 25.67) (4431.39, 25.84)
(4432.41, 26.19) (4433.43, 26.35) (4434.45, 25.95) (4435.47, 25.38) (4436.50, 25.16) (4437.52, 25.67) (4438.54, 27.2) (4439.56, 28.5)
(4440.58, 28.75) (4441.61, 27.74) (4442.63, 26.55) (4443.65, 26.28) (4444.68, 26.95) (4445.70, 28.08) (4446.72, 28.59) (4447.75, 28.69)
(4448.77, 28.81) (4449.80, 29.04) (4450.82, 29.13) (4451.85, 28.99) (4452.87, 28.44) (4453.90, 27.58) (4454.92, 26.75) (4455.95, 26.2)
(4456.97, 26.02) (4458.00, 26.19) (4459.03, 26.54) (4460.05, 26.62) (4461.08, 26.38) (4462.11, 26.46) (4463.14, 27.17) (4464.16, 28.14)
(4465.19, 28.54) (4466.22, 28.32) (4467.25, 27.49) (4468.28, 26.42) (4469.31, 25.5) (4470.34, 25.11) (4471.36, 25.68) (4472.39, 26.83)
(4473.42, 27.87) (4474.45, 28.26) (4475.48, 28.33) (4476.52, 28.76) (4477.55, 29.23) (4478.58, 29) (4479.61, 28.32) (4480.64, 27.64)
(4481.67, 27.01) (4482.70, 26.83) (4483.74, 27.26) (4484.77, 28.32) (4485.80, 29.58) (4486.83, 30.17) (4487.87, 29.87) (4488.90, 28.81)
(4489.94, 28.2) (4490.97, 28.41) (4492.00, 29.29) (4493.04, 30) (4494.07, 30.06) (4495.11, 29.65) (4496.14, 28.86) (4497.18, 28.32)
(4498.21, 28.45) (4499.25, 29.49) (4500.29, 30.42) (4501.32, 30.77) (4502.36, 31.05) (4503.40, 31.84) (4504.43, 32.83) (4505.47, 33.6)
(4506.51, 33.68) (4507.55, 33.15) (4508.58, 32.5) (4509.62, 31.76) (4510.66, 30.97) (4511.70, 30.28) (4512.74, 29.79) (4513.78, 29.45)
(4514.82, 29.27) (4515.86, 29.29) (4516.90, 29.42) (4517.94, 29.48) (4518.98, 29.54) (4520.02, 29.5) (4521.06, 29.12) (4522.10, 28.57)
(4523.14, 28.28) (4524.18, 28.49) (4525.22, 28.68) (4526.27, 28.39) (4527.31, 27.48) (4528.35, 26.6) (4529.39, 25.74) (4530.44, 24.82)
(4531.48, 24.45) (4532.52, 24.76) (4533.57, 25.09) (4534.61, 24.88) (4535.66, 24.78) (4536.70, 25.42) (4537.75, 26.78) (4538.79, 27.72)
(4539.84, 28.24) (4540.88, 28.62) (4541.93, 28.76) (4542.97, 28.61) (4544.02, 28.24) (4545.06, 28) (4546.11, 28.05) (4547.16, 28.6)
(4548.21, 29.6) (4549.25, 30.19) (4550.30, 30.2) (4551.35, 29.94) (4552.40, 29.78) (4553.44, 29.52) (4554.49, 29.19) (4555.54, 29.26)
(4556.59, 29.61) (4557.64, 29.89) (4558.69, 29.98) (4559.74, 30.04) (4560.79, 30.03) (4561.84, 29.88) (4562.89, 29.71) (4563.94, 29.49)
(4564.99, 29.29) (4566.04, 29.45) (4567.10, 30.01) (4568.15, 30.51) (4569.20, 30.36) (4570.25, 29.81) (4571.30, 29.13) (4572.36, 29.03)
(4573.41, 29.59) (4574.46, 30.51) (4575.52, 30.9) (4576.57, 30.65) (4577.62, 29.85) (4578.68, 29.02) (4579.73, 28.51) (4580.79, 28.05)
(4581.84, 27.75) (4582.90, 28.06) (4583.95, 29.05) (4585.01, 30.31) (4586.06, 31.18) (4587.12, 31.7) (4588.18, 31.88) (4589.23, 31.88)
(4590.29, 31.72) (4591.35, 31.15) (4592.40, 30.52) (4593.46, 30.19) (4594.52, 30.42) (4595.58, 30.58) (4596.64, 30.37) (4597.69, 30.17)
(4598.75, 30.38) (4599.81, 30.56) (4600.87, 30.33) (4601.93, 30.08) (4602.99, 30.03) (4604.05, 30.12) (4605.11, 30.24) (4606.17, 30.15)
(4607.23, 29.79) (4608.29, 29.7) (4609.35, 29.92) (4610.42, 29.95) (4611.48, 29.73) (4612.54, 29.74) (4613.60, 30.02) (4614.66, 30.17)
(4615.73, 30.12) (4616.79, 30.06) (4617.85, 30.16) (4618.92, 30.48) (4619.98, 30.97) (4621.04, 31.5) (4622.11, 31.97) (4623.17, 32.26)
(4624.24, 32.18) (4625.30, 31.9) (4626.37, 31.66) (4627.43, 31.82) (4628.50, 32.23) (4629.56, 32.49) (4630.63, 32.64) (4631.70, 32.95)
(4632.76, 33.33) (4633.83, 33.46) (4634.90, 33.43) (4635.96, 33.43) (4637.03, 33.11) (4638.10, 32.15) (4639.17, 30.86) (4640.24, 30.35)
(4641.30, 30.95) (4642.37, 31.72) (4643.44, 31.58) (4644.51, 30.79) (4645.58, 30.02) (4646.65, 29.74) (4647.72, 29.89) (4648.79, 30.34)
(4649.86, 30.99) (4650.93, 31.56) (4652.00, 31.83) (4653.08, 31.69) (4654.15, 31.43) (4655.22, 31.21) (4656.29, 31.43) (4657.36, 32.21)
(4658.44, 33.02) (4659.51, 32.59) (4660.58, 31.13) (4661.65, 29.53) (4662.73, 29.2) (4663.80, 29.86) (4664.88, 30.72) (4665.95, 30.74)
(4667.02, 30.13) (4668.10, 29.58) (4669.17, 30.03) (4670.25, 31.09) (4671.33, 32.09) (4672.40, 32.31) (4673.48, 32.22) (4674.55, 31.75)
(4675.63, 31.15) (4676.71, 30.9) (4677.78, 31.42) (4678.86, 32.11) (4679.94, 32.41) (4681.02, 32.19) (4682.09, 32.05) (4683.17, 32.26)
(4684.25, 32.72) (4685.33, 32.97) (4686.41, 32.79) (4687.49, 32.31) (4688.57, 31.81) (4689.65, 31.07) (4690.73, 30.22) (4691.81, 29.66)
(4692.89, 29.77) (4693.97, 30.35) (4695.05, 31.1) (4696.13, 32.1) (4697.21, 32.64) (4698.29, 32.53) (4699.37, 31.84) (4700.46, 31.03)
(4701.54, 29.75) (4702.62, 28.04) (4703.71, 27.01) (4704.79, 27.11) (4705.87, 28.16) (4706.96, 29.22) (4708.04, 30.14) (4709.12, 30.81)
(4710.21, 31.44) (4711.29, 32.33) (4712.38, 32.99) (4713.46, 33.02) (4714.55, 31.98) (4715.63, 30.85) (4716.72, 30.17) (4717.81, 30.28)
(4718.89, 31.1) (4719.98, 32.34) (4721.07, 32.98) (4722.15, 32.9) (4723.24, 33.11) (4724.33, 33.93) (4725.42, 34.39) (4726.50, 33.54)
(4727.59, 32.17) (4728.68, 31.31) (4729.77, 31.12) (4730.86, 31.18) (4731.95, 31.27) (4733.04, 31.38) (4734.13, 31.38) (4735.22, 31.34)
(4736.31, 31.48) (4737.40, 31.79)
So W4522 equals -0.02 mag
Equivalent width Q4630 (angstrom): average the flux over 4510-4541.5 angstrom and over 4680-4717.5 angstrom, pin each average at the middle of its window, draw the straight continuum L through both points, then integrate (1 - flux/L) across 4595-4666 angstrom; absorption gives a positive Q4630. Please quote -3.1 angstrom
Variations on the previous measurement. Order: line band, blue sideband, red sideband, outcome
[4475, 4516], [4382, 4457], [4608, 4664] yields -2.6 angstrom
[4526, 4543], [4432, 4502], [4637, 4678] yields 1.5 angstrom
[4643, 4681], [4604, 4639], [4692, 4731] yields 0.2 angstrom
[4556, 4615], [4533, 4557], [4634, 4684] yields -1.4 angstrom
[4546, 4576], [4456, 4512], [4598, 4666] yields 0.3 angstrom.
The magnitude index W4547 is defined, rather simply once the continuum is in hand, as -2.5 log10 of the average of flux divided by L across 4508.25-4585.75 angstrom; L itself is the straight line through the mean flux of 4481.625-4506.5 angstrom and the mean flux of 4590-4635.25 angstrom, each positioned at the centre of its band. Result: 0.05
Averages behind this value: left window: 29.7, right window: 31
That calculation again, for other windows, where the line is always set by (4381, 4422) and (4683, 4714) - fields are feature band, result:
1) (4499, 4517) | -0.14 mag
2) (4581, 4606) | -0.05 mag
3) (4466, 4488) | -0.04 mag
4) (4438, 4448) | -0.06 mag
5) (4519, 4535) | 0.02 mag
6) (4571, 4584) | -0.02 mag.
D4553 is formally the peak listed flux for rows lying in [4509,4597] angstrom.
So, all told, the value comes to 31.88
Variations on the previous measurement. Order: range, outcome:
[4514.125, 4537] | 29.54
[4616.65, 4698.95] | 33.46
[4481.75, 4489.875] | 30.17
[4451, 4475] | 28.99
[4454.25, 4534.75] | 33.68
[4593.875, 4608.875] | 30.58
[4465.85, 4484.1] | 29.23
